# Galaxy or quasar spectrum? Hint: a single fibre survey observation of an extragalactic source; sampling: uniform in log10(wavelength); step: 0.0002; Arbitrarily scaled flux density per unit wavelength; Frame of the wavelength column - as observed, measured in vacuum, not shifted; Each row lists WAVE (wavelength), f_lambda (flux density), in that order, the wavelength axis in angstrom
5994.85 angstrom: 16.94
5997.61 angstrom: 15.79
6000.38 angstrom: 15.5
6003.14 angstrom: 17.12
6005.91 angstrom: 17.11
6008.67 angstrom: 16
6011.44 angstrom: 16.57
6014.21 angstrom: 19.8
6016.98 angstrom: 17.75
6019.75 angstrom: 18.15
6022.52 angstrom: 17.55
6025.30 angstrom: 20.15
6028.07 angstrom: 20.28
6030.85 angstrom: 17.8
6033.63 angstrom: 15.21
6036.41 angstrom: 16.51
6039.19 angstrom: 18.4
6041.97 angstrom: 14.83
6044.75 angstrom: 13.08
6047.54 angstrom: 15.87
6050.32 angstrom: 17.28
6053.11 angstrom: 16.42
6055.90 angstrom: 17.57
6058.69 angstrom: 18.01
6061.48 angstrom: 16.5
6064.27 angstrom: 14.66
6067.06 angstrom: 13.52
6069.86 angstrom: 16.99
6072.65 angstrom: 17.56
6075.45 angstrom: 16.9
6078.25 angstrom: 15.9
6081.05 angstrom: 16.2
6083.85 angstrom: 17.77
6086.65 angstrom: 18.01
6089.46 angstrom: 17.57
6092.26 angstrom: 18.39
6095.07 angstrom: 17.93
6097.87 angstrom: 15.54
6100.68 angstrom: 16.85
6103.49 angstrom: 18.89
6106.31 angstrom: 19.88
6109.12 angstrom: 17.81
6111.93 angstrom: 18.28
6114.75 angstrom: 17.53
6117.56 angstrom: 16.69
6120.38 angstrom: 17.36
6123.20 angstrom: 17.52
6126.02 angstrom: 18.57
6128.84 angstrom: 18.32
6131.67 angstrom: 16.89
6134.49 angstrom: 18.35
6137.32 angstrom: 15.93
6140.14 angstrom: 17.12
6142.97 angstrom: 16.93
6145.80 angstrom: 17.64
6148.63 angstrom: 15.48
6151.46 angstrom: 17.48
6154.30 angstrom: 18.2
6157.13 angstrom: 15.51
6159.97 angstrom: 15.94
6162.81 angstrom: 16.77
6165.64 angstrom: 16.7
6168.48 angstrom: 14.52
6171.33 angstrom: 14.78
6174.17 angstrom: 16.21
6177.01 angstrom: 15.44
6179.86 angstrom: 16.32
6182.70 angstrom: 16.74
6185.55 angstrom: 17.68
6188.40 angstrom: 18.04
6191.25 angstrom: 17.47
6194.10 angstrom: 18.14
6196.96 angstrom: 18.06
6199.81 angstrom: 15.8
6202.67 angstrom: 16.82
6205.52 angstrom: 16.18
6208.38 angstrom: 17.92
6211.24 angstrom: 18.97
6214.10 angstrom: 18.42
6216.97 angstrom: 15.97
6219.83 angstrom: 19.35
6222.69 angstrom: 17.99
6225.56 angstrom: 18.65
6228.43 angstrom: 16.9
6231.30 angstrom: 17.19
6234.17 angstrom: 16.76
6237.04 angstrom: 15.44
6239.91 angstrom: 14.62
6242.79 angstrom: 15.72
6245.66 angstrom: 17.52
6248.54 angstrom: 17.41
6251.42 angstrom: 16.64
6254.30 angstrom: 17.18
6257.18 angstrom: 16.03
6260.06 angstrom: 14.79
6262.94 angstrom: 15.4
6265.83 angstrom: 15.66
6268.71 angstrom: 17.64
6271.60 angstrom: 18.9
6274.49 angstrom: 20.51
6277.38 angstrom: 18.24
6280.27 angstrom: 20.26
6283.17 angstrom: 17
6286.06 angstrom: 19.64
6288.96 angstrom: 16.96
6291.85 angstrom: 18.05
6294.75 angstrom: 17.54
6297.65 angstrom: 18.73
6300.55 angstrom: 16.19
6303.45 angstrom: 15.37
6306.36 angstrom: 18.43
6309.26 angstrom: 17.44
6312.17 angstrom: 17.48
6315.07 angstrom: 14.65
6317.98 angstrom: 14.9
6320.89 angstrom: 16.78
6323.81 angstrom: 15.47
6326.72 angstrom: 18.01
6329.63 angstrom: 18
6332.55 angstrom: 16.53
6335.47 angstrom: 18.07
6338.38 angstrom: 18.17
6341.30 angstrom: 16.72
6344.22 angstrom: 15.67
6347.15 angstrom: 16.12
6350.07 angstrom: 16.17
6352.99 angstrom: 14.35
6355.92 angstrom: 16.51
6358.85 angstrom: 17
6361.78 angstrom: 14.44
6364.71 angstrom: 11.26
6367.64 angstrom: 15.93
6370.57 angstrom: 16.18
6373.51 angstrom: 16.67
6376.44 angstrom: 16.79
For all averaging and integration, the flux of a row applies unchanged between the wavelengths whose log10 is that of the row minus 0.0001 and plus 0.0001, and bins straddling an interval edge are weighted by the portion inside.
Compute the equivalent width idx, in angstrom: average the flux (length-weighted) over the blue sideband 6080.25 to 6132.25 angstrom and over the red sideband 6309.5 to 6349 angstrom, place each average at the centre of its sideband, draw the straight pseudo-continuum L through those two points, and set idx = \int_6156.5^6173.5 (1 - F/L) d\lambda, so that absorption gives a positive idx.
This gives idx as 1.66 angstrom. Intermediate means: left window 17.7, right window 16.7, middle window 15.7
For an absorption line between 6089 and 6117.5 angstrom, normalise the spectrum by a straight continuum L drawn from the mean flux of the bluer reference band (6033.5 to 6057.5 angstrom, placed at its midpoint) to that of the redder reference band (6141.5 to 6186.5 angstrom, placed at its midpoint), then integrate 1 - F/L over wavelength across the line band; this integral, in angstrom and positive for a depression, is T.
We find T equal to -2.7 angstrom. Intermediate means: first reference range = 16.2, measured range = 17.8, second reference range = 16.4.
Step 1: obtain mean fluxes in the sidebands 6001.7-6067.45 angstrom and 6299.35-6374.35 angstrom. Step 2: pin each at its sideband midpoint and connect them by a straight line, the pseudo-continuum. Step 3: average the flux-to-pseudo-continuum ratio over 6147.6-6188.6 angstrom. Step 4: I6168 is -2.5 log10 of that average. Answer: 0.02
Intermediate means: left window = 17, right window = 16.2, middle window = 16.3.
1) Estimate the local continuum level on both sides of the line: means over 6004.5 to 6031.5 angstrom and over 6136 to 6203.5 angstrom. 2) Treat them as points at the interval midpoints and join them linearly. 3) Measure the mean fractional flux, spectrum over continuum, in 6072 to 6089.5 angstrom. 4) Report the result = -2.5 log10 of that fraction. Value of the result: 0.03 mag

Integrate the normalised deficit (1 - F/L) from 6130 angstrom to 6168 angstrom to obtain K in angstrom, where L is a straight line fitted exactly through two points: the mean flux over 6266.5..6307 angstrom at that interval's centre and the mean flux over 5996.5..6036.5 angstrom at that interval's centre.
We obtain 2.0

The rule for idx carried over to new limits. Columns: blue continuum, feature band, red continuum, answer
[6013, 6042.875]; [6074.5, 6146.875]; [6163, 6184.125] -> -3.3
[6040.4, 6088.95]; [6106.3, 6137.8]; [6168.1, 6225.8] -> -2.0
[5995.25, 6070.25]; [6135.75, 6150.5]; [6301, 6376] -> 0.0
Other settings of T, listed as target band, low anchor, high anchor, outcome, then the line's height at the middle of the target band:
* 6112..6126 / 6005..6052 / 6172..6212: -0.31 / 17.1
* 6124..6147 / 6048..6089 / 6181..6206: -0.67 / 17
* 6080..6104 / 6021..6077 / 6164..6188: -1.28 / 16.5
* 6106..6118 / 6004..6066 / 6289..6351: -0.69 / 17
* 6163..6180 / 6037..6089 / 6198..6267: 1.01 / 16.7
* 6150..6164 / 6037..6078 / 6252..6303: 0.04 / 16.8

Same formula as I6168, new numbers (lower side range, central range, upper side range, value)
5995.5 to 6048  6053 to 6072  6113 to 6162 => 0.05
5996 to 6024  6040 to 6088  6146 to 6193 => 0.04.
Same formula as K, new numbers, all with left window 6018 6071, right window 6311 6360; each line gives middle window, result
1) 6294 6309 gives -0.7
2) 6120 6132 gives -0.8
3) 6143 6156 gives -0.4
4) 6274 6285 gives -1.6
